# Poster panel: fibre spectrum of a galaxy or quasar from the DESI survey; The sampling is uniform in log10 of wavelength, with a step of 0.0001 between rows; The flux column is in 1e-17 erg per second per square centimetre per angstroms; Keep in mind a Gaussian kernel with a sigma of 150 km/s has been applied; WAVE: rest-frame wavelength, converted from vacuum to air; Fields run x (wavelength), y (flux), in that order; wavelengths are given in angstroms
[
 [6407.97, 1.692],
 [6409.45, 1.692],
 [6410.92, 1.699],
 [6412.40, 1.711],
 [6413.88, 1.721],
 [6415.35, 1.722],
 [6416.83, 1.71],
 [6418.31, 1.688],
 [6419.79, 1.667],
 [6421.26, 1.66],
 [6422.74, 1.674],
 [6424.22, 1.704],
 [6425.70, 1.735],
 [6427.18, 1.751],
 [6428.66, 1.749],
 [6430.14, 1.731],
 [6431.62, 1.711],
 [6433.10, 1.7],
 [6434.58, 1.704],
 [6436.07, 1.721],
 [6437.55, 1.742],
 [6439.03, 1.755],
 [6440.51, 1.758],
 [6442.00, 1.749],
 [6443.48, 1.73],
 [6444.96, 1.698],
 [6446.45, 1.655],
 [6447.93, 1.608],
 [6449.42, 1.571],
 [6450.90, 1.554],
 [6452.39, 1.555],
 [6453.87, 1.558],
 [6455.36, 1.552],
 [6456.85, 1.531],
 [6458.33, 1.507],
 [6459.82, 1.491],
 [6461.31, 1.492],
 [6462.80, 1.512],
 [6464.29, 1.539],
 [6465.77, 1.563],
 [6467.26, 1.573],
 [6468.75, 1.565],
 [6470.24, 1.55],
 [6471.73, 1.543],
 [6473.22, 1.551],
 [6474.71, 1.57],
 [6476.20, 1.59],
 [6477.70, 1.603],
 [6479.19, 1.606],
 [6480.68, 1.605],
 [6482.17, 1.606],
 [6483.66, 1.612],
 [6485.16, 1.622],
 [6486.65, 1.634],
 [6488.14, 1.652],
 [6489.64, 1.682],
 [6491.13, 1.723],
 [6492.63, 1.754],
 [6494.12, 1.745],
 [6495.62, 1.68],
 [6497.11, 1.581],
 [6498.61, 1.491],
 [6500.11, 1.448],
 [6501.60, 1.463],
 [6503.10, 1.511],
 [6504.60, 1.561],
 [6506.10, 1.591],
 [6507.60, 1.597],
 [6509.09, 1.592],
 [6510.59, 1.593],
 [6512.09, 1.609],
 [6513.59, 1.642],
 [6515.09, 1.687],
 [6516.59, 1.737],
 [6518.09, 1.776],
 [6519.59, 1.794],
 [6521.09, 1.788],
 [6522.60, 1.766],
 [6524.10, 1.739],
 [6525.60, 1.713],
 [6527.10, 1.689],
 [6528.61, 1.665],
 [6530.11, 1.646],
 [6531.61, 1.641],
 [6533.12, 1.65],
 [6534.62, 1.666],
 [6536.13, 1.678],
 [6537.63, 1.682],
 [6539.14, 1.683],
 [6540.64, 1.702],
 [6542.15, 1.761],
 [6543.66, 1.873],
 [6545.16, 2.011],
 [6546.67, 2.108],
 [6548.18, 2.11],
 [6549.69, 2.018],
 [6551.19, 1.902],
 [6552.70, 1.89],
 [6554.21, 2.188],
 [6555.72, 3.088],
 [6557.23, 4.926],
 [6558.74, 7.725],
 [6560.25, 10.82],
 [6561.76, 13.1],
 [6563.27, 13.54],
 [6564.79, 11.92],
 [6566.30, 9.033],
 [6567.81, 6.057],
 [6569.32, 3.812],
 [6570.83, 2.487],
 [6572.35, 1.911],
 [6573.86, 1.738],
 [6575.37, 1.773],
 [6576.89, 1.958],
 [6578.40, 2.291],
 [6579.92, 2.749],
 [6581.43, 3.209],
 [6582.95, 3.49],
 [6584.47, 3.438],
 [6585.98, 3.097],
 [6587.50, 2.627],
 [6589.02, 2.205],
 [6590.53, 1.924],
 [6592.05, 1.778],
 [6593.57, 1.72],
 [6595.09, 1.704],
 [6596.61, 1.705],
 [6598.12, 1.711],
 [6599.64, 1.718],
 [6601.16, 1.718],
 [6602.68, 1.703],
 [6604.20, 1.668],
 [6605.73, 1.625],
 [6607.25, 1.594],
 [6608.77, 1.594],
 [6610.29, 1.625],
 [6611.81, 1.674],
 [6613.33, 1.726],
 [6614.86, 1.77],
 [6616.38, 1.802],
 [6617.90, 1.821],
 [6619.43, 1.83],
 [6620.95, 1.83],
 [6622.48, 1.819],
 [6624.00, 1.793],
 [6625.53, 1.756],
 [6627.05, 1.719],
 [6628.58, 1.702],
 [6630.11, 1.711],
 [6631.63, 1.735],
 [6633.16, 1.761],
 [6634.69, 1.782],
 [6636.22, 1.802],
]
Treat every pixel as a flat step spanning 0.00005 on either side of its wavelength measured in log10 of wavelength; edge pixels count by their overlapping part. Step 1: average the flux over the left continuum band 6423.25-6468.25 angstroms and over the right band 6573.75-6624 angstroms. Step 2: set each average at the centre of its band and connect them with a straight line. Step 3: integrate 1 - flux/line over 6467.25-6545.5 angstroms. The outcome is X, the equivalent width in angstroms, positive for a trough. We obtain 6.1 angstroms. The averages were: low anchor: 1.64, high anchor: 2.02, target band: 1.65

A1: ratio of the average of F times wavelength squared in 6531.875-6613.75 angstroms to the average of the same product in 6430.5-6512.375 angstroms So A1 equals 2.04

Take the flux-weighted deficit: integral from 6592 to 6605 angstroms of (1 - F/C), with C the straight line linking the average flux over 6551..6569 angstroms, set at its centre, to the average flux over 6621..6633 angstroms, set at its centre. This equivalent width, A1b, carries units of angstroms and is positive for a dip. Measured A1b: 7.55 angstroms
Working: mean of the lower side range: 7.27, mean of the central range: 1.71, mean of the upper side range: 1.75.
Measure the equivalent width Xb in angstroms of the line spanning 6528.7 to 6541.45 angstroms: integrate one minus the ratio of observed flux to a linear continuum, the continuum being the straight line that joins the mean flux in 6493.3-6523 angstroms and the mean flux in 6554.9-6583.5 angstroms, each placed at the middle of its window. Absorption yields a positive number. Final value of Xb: 6.4 angstroms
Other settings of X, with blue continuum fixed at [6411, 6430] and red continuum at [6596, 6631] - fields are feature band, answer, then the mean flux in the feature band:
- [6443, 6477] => 2.9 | 1.57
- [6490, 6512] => 1.5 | 1.6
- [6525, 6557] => -3.9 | 1.93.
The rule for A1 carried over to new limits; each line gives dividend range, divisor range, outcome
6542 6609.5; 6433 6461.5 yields 2.23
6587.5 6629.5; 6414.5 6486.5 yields 1.14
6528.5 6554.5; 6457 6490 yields 1.18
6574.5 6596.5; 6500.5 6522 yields 1.50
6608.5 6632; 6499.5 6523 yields 1.11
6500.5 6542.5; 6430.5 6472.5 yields 1.05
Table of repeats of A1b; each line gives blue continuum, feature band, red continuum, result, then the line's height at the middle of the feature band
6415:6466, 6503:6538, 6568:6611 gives 5.1 angstroms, 1.95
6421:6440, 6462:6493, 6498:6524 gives 1.2 angstroms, 1.67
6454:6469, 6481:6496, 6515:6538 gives -0.6 angstroms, 1.61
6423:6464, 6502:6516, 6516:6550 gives 1.2 angstroms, 1.74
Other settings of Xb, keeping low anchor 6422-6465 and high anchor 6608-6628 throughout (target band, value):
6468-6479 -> 0.62 angstroms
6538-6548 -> -0.93 angstroms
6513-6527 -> -0.37 angstroms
